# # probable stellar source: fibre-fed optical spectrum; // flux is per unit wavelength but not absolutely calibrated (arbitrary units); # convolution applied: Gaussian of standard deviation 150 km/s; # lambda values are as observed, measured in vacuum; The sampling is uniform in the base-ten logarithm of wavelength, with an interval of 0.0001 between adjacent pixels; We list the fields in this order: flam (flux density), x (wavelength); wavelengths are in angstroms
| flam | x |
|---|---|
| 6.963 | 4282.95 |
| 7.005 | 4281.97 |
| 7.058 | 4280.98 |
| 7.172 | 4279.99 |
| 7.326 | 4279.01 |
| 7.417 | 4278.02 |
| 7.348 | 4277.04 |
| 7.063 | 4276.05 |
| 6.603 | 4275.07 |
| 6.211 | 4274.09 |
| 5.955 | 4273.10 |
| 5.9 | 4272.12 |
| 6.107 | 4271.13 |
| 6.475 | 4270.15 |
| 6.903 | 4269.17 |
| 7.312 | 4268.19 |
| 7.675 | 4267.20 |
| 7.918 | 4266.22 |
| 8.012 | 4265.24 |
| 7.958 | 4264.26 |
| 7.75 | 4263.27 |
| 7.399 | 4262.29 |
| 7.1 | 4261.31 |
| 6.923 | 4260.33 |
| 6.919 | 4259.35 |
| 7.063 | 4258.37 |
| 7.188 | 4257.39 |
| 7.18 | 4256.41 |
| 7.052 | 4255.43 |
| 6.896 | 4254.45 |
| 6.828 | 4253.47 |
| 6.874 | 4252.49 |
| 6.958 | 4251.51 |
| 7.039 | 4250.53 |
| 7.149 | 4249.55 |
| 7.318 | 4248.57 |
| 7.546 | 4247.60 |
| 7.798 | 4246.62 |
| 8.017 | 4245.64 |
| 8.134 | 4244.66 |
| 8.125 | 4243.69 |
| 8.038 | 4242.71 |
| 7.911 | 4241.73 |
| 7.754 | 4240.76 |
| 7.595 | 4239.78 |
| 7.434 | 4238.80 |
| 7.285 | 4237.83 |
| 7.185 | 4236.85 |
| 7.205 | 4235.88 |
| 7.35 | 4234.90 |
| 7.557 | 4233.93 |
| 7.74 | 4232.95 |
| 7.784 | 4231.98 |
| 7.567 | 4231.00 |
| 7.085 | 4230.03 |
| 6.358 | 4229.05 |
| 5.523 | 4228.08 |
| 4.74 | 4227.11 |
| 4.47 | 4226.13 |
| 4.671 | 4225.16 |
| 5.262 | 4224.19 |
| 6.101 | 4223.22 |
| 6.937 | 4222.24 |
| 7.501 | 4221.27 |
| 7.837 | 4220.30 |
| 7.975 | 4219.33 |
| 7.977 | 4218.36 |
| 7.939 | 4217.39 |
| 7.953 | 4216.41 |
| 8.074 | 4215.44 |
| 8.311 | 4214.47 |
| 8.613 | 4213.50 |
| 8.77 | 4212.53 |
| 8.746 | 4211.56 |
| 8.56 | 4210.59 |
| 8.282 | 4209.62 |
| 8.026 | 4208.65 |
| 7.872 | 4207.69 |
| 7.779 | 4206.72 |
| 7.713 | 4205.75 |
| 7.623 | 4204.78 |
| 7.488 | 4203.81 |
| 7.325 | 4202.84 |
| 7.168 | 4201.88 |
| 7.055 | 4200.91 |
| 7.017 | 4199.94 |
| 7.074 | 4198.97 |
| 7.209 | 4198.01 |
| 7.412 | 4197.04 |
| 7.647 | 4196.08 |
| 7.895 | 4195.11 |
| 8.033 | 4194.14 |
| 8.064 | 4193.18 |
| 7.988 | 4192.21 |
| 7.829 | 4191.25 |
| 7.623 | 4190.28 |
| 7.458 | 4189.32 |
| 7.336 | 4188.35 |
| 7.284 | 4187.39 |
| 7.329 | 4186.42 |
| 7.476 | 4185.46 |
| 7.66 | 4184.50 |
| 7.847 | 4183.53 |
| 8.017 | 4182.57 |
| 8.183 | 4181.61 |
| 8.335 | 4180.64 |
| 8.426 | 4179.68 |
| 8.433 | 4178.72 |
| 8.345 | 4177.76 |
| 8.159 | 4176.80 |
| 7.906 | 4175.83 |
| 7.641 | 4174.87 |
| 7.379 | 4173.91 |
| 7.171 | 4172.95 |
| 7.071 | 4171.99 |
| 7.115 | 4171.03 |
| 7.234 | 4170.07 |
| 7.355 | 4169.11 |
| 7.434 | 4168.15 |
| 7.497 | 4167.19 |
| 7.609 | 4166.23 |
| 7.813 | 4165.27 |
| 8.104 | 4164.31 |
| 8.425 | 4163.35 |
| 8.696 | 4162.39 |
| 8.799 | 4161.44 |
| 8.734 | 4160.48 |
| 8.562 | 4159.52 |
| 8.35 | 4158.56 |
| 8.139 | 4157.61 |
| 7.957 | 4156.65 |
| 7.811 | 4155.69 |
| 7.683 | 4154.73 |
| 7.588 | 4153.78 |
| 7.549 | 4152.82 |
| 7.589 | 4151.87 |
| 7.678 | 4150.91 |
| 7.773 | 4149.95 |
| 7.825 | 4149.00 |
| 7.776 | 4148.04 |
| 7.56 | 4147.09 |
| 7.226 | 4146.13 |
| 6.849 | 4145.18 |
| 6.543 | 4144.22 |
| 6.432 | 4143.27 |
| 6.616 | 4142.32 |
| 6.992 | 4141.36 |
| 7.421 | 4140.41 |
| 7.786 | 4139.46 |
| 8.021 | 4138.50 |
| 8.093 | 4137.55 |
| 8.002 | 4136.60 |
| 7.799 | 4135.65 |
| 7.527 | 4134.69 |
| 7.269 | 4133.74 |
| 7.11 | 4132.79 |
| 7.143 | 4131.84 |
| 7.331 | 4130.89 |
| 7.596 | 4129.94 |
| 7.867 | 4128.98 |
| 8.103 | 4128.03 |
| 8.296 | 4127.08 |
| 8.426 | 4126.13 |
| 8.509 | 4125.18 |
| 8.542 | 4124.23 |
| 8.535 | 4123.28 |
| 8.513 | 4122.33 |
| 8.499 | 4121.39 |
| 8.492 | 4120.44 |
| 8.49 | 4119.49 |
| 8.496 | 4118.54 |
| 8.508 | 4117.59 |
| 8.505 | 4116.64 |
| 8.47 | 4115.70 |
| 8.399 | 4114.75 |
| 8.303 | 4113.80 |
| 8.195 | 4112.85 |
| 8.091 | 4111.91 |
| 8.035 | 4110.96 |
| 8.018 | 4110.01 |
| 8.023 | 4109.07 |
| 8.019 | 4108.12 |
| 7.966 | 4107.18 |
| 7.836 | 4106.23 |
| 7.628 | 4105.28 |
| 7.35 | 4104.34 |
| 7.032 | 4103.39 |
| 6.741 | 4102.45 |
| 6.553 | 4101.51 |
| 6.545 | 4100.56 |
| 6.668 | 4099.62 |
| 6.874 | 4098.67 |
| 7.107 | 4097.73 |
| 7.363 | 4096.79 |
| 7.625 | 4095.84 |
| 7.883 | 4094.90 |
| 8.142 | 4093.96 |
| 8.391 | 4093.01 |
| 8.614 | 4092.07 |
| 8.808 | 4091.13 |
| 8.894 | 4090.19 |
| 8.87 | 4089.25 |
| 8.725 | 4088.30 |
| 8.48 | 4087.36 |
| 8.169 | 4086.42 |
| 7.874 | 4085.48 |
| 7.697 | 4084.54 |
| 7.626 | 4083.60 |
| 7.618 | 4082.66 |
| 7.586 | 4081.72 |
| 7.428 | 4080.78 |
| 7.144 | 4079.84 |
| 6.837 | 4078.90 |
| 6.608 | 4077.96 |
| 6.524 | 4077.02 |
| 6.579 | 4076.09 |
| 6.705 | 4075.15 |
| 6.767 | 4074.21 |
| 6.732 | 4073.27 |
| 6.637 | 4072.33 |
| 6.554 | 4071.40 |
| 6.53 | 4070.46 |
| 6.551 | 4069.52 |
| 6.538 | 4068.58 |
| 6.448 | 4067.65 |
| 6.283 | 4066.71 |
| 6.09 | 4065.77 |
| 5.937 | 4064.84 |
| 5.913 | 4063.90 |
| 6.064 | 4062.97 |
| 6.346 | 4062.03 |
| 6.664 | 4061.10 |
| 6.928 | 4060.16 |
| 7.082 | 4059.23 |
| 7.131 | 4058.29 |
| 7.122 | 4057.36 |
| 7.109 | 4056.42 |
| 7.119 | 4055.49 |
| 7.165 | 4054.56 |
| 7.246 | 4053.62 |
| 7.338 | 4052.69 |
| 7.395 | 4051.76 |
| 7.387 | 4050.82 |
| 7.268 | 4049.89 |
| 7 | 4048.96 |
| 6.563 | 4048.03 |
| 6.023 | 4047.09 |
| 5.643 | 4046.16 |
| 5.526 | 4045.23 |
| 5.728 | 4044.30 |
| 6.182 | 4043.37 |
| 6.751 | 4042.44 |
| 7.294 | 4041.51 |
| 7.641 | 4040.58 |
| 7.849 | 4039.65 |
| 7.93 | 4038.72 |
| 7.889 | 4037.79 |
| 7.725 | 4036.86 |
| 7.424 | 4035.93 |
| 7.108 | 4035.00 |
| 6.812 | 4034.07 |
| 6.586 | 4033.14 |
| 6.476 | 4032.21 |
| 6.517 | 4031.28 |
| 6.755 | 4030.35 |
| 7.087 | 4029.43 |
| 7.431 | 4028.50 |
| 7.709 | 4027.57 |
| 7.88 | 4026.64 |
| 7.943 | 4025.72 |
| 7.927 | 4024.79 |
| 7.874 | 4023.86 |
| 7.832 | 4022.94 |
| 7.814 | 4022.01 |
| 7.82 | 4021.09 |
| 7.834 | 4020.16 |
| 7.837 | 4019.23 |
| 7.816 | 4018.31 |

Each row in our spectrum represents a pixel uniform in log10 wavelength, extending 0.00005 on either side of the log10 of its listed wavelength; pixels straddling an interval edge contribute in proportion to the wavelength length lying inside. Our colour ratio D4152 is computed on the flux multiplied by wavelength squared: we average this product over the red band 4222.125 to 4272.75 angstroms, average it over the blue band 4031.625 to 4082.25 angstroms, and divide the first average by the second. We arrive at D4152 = 1.14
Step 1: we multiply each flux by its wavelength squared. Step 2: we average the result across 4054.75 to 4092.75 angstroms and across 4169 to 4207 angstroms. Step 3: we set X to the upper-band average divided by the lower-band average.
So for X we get 1.13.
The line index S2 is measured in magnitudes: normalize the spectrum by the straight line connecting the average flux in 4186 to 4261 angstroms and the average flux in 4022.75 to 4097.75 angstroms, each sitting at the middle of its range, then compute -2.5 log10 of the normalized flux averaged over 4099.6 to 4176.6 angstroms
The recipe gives -0.07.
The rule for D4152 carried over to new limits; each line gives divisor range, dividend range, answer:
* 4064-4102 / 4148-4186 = 1.13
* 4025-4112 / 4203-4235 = 1.10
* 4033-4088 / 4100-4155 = 1.15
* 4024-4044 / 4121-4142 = 1.13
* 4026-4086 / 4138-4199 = 1.18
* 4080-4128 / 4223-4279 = 0.95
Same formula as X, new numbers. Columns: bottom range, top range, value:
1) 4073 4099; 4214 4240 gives 0.98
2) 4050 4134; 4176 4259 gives 1.06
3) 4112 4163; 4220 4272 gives 0.94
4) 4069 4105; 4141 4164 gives 1.08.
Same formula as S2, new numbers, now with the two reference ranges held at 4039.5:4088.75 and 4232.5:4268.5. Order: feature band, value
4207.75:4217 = -0.141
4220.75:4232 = 0.204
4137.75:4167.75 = -0.083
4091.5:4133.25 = -0.123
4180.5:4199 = -0.062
